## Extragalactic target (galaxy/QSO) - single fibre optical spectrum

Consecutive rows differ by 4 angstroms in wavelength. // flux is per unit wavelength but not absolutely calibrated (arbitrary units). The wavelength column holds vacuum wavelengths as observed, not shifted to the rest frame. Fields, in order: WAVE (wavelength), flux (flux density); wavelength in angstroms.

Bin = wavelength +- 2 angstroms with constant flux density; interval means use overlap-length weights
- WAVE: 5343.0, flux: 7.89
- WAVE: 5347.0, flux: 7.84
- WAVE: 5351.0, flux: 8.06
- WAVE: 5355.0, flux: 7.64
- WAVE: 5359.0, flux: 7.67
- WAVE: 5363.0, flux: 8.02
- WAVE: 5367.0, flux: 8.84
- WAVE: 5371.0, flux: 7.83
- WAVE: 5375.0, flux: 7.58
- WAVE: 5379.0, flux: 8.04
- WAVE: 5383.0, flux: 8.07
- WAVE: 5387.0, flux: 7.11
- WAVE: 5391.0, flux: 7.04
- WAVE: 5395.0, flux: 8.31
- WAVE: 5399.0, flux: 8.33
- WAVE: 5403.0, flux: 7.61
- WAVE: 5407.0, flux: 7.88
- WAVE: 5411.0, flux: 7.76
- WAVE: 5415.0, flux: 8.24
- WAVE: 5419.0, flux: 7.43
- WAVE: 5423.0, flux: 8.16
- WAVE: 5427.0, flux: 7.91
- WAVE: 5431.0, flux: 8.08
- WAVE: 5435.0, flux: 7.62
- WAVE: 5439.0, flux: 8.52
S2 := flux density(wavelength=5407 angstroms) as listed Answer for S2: 7.88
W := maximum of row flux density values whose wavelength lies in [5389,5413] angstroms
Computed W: 8.33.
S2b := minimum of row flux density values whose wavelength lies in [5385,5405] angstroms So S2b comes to 7.04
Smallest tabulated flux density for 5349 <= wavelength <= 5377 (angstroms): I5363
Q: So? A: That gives 7.58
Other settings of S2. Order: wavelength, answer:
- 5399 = 8.33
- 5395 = 8.31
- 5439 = 8.52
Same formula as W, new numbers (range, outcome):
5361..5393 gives 8.84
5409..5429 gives 8.24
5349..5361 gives 8.06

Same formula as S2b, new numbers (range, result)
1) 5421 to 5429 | 7.91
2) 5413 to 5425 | 7.43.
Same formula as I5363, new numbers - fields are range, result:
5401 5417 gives 7.61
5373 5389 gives 7.11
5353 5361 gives 7.64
